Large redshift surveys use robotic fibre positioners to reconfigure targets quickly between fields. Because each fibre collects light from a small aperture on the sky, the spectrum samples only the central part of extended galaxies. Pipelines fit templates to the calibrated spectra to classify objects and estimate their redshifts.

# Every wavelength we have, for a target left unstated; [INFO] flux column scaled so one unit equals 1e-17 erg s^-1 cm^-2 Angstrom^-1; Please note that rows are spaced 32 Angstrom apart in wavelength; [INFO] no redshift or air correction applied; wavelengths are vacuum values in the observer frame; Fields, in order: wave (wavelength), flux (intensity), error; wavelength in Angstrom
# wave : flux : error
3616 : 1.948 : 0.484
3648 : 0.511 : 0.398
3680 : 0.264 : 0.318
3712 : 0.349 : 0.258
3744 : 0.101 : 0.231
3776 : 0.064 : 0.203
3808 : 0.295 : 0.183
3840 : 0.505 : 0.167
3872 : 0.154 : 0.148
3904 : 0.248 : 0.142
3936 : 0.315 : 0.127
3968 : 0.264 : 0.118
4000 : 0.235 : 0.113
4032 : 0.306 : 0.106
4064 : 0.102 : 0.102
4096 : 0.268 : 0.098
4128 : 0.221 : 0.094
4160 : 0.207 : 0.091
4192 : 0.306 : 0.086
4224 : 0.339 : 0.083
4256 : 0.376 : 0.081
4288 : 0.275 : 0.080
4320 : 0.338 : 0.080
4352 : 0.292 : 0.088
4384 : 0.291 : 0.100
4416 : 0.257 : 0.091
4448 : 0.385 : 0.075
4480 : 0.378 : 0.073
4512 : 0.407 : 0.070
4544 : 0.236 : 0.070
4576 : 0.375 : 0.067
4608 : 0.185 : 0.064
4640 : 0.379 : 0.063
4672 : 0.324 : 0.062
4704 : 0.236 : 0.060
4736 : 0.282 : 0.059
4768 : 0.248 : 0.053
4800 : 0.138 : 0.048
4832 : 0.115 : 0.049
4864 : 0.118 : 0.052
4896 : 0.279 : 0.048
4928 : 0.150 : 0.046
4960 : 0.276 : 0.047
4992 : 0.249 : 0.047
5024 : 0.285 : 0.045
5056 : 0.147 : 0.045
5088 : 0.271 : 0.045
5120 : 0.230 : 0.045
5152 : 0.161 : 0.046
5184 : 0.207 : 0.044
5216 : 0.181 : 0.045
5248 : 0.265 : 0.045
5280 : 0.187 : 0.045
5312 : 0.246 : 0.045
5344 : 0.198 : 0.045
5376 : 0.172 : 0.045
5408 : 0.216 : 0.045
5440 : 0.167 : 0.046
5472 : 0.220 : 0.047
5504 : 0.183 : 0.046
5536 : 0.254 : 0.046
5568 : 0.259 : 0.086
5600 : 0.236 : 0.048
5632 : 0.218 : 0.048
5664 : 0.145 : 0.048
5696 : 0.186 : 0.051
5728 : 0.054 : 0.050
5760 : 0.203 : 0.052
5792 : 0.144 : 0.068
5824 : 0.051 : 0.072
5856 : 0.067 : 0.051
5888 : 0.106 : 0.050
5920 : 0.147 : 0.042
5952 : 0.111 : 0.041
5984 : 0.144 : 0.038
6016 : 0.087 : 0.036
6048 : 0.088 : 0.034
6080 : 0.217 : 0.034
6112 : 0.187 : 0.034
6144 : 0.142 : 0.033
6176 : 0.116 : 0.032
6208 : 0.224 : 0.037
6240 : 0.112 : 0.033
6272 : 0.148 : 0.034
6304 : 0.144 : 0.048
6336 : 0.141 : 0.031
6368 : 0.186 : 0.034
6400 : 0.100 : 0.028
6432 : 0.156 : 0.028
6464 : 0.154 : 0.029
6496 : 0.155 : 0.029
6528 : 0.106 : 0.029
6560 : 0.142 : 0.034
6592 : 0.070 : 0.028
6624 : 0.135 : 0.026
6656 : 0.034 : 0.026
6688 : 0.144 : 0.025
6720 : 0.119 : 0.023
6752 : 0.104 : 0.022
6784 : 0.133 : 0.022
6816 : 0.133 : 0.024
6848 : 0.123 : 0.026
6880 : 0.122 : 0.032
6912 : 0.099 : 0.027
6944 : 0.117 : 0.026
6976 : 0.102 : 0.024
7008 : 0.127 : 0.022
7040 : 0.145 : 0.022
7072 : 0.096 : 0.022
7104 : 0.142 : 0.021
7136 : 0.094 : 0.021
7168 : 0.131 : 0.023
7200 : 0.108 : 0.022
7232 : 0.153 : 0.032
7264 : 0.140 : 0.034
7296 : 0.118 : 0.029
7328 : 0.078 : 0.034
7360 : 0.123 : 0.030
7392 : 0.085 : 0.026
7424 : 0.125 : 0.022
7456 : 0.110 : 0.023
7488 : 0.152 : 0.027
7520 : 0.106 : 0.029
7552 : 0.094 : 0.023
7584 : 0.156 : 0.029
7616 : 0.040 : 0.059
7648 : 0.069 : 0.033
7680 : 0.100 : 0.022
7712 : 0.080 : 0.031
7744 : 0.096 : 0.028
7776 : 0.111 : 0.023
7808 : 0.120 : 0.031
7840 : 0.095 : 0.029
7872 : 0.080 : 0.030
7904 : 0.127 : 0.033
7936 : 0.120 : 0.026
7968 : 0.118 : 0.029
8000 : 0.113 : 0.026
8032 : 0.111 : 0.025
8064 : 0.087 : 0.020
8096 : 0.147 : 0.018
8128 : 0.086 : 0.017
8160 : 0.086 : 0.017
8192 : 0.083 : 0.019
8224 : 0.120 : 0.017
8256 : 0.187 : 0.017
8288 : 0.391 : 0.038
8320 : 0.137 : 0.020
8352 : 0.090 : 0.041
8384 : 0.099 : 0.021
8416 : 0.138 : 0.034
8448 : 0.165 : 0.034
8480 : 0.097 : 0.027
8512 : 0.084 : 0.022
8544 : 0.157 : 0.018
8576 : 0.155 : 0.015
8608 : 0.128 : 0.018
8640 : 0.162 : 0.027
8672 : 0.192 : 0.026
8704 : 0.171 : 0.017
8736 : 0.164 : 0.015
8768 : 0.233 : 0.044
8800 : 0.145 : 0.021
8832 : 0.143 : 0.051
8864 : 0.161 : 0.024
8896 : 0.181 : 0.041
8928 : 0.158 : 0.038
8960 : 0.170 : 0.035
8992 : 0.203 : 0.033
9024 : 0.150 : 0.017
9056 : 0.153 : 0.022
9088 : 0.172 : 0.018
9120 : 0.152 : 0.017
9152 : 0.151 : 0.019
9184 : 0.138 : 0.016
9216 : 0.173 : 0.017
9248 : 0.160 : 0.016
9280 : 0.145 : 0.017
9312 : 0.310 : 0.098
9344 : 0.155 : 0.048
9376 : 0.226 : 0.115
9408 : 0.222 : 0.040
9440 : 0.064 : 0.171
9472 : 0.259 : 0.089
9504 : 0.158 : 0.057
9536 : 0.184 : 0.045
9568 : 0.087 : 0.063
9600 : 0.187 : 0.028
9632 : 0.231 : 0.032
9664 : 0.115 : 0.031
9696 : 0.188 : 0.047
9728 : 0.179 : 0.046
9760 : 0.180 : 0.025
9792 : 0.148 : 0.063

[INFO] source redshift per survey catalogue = 1.220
